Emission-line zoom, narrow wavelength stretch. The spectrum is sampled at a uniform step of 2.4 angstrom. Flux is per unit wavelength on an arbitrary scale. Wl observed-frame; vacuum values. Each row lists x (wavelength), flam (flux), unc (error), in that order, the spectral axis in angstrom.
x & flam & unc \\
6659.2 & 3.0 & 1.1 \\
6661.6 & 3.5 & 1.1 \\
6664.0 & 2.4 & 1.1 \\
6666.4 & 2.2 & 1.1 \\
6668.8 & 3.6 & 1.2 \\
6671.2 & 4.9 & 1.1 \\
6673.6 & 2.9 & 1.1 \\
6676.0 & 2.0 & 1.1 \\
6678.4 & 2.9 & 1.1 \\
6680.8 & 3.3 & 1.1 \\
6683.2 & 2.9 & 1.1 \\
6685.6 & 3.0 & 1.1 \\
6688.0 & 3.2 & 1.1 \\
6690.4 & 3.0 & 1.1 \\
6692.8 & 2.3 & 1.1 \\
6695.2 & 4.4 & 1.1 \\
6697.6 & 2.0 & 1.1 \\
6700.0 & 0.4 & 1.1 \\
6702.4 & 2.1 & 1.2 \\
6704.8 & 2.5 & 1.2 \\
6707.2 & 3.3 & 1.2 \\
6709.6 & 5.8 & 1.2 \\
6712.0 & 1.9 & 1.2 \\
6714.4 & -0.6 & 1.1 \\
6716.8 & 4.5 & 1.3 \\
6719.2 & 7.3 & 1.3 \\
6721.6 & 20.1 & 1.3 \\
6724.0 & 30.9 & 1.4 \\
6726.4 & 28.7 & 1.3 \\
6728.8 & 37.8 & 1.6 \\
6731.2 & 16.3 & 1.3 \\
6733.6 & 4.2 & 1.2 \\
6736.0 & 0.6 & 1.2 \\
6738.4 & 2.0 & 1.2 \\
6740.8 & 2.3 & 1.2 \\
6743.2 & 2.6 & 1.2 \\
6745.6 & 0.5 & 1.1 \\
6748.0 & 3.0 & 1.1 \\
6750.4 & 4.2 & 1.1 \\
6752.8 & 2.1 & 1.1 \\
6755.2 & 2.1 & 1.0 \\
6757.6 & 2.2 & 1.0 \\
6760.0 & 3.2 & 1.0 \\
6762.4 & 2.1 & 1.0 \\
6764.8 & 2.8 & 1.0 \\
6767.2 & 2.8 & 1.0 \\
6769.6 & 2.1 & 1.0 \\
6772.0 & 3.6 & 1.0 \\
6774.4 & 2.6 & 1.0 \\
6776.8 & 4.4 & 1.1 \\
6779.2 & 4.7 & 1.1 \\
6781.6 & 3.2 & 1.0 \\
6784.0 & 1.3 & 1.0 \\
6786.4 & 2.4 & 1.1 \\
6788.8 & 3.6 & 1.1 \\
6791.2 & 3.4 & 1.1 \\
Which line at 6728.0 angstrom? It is [O II] 3727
